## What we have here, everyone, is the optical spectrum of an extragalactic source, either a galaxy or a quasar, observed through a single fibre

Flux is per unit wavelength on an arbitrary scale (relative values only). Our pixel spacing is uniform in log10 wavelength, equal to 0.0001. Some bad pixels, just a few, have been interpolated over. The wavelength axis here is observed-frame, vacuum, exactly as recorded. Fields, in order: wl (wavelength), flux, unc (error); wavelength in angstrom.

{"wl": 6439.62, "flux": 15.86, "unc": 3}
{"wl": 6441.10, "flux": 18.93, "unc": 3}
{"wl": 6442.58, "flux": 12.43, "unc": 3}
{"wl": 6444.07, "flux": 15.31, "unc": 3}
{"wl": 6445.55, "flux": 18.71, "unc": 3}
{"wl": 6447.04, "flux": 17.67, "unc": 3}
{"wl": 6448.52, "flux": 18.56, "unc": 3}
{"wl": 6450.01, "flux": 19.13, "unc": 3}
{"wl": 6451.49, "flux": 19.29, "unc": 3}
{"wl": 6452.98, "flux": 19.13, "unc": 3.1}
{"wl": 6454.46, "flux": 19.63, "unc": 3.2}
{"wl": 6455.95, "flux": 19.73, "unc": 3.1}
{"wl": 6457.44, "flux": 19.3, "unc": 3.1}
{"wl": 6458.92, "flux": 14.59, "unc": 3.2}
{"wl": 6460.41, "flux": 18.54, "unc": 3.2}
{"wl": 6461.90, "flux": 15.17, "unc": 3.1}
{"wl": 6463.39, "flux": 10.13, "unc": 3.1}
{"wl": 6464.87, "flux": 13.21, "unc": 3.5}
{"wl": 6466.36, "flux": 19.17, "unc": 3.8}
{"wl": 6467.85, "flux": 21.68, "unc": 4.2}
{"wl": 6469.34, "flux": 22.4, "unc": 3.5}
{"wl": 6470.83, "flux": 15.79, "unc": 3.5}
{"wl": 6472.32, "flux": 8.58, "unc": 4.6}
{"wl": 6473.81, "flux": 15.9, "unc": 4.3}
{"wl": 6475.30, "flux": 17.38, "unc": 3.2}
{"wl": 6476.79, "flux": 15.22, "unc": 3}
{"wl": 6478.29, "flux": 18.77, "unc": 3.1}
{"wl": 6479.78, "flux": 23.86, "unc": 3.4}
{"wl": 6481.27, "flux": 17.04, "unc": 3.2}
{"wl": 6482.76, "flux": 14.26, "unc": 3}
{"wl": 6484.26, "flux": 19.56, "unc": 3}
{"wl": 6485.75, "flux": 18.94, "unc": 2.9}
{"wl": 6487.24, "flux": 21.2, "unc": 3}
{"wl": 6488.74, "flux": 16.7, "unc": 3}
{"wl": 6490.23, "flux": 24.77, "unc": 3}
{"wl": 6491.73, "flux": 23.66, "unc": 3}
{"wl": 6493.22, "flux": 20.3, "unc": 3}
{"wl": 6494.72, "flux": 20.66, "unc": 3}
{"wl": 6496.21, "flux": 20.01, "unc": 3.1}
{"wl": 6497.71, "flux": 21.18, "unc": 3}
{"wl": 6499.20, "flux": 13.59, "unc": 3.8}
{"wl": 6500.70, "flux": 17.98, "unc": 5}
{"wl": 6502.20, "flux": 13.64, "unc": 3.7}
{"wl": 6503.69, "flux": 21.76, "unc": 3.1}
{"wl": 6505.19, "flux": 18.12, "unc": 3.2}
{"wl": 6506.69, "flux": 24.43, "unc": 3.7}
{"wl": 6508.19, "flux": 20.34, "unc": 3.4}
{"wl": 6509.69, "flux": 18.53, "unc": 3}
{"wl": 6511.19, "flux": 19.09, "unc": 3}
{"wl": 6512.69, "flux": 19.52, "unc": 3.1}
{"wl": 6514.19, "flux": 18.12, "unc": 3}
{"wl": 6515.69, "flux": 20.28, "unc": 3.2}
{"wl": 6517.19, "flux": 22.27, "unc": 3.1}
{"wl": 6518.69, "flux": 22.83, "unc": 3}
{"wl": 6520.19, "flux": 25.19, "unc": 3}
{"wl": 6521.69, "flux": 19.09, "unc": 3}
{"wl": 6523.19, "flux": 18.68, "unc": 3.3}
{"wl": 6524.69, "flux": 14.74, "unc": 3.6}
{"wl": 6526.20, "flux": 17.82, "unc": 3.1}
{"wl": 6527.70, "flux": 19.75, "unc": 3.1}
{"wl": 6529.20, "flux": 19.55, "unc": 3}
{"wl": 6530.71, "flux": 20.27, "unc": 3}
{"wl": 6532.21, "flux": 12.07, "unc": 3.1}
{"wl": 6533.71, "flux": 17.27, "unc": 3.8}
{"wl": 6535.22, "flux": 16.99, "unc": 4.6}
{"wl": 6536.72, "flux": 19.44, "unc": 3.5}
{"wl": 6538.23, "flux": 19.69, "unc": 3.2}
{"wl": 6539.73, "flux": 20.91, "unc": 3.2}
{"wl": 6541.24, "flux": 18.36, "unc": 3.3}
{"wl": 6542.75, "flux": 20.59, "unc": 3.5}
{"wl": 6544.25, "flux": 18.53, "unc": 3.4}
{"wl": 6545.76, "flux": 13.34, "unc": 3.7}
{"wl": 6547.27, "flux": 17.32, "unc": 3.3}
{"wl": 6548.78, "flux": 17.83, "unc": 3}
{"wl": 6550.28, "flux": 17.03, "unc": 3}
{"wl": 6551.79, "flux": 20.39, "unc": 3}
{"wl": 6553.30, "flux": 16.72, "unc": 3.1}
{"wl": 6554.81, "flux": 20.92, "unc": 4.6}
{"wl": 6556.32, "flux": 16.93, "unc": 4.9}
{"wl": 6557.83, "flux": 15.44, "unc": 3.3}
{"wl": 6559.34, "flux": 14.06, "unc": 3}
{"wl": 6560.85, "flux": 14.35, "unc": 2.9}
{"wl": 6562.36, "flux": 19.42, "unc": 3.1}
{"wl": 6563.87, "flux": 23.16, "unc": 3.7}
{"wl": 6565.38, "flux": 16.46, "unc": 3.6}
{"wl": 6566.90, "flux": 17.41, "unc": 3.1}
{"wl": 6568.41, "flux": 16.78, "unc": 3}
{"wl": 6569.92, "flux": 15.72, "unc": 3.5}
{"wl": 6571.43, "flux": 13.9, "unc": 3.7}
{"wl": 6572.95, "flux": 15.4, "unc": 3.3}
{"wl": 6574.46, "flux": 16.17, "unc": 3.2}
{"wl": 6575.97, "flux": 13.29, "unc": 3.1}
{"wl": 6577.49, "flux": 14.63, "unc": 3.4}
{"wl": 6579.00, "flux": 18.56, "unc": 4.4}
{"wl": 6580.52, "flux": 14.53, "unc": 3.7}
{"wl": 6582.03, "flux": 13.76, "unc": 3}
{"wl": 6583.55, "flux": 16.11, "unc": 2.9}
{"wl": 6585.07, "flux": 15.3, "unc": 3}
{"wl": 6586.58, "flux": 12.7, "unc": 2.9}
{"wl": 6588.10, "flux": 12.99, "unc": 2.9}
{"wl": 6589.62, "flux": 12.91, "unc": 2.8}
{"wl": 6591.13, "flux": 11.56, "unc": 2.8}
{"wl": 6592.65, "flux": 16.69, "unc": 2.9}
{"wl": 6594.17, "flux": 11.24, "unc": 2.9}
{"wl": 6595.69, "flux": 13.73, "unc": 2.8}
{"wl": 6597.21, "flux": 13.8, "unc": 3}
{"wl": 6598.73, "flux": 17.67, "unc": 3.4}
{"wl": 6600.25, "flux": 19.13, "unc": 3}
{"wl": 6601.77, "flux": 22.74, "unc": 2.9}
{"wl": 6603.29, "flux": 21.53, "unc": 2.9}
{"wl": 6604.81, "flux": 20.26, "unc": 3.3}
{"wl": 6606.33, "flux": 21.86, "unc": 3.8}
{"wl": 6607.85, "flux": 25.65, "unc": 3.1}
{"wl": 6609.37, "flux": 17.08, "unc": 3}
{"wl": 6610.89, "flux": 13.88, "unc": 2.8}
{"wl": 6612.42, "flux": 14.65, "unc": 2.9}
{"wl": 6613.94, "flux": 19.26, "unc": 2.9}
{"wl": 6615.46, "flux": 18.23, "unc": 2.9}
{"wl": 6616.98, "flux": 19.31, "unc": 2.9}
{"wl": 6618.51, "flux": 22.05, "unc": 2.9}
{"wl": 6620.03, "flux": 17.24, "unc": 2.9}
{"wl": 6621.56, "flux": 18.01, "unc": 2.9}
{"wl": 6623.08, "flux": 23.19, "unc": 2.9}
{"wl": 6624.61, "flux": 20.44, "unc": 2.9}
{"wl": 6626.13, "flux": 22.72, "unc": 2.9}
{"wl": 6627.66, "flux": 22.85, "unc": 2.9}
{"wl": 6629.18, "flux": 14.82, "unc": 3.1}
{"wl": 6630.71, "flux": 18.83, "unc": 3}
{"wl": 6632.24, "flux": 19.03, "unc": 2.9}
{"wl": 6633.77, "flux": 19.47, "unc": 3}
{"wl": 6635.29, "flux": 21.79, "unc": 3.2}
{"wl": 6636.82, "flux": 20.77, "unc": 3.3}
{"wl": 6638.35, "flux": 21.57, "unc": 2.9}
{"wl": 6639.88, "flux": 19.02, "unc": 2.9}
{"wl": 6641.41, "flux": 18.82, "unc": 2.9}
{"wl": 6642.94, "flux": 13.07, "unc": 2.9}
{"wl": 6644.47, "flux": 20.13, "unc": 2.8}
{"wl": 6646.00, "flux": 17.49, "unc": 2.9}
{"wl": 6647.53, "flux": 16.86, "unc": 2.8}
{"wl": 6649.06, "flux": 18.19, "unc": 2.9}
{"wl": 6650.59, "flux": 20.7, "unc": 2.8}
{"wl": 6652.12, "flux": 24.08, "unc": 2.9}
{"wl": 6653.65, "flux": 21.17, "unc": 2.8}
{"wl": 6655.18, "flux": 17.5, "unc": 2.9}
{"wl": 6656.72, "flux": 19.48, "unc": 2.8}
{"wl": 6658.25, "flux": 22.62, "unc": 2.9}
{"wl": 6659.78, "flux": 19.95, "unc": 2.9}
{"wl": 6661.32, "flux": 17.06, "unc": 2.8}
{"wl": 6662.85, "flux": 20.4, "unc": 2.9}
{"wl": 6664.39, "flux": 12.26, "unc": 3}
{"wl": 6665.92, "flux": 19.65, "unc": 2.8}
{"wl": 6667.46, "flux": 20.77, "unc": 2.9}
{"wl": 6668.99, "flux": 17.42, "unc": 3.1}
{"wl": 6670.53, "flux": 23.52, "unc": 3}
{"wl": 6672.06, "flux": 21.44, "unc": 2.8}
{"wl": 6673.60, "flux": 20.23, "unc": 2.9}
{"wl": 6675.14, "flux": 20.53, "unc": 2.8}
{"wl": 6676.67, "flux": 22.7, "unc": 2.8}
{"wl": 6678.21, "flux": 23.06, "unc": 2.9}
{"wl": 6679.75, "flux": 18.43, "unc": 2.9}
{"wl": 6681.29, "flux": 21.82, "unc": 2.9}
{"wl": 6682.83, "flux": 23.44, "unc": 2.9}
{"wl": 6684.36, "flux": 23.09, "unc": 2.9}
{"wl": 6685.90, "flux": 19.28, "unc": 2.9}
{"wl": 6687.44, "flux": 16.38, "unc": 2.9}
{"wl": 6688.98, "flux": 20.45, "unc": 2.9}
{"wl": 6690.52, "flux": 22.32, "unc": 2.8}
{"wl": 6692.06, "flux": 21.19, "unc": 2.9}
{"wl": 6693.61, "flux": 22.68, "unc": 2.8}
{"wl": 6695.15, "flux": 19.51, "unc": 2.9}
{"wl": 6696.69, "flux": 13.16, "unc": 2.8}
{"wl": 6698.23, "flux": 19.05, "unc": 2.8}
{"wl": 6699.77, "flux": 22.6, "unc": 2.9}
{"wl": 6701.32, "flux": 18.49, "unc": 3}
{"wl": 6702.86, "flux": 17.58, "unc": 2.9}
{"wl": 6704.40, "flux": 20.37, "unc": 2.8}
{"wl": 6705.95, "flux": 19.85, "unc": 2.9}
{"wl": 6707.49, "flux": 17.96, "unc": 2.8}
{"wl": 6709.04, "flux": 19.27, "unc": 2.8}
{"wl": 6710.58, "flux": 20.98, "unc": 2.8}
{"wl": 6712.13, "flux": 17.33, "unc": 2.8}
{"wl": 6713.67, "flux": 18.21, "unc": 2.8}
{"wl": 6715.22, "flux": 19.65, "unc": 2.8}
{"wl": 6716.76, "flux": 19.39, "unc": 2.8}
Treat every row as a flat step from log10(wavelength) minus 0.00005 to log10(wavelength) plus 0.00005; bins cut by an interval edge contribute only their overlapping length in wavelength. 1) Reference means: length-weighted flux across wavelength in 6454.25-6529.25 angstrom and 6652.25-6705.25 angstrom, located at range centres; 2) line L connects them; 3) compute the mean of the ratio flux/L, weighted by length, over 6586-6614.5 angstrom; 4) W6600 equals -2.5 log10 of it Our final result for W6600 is 0.16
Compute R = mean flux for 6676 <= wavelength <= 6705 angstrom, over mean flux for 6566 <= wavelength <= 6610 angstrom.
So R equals 1.24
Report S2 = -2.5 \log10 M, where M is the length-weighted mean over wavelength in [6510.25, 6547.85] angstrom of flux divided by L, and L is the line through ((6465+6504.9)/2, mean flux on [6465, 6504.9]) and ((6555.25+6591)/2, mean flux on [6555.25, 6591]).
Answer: -0.11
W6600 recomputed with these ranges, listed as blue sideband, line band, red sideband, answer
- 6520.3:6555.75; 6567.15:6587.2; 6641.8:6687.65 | 0.23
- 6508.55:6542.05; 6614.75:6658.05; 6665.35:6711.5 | 0.02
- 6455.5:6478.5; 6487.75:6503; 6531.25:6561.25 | -0.15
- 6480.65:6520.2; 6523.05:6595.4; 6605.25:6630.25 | 0.18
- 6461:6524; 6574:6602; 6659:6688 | 0.29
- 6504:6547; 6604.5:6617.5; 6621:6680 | 0.04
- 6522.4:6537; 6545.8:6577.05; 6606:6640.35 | 0.09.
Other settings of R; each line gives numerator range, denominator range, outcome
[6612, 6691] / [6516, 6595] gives 1.16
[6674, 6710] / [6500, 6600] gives 1.16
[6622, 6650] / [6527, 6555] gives 1.06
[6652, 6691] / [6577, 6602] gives 1.35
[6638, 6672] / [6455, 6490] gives 1.10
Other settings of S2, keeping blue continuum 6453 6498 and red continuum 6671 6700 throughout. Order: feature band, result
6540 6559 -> 0.08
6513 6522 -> -0.14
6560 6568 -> 0.07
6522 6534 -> 0.07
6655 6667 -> 0.09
